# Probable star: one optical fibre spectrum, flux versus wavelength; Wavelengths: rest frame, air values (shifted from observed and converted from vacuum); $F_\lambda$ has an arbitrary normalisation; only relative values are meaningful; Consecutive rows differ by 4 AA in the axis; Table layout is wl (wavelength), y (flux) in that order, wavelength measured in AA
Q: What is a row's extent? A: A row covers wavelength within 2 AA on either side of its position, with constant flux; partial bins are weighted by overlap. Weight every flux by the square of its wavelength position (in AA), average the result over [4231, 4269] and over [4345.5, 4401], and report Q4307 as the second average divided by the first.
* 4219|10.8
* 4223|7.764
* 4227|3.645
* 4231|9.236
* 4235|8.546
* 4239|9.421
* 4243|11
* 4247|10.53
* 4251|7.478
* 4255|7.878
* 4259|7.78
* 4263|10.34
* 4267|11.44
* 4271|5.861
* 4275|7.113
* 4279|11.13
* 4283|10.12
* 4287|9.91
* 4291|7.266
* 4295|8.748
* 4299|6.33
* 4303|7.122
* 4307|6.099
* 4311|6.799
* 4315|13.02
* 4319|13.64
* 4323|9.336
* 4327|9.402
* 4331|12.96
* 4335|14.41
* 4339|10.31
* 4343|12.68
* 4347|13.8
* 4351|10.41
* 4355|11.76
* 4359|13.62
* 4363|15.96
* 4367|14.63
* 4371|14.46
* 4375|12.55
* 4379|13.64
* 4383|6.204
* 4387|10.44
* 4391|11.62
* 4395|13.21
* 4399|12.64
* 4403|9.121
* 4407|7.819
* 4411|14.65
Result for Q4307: 1.41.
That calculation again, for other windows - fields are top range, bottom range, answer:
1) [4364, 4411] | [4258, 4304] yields 1.42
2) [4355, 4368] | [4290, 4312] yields 2.08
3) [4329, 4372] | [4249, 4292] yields 1.55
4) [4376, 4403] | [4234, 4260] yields 1.33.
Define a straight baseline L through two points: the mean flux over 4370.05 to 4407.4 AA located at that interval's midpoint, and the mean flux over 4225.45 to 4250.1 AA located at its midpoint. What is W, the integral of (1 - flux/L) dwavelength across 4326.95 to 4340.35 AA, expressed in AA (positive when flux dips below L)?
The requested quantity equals -2.4 AA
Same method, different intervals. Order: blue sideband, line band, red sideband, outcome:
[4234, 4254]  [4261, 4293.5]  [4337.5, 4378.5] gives 4.00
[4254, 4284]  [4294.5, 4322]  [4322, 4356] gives 4.51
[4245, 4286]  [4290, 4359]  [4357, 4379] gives 9.75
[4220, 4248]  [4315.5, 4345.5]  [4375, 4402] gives -4.73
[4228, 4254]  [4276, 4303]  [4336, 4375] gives 5.07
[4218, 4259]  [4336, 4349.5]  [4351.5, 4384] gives -0.29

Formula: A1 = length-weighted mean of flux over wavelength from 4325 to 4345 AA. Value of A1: 12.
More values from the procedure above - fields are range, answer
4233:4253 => 9.39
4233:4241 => 8.98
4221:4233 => 6.88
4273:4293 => 9.11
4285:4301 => 8.06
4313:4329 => 11.3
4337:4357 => 11.8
